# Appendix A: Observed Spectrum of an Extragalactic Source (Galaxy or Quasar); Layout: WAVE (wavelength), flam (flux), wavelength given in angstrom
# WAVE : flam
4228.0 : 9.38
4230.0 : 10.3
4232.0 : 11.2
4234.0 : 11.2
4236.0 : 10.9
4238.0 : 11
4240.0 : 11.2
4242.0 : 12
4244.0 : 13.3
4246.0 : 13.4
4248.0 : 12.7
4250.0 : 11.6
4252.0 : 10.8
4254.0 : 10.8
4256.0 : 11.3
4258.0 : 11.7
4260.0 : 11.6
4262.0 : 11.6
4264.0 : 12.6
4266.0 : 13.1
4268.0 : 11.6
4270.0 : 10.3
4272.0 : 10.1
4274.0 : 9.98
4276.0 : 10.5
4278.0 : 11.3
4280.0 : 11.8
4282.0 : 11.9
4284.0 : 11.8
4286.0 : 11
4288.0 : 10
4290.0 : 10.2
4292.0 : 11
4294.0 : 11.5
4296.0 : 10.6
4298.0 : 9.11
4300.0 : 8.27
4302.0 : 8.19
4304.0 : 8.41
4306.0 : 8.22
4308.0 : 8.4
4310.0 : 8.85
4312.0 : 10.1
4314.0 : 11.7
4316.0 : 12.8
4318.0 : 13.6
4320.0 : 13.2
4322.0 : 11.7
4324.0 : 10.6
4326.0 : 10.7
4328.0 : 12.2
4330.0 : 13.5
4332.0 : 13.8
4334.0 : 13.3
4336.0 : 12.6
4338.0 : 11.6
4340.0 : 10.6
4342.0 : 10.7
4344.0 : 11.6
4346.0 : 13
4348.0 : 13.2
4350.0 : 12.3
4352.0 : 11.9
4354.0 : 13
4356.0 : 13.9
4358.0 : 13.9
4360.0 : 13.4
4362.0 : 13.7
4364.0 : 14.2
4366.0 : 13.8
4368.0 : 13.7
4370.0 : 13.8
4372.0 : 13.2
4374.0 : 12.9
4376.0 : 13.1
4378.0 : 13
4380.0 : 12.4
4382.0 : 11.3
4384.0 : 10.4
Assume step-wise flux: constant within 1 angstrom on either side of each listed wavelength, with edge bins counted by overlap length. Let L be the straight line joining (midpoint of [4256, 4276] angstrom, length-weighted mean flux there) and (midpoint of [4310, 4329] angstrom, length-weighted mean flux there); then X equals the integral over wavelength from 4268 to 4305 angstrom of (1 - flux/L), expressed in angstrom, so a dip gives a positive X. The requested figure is 3.57 angstrom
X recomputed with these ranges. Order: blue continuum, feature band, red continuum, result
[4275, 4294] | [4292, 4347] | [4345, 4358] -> 4.6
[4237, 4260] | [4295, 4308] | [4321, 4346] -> 3.4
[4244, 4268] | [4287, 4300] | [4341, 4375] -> 2.2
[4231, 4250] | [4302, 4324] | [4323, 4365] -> 3.2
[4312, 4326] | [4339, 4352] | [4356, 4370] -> 1.2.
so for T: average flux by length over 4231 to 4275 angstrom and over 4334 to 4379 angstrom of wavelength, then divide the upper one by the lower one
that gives 1.12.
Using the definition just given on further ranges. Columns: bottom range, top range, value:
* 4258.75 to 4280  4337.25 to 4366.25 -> 1.12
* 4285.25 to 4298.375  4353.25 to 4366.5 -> 1.30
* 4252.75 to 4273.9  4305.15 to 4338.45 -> 1.02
